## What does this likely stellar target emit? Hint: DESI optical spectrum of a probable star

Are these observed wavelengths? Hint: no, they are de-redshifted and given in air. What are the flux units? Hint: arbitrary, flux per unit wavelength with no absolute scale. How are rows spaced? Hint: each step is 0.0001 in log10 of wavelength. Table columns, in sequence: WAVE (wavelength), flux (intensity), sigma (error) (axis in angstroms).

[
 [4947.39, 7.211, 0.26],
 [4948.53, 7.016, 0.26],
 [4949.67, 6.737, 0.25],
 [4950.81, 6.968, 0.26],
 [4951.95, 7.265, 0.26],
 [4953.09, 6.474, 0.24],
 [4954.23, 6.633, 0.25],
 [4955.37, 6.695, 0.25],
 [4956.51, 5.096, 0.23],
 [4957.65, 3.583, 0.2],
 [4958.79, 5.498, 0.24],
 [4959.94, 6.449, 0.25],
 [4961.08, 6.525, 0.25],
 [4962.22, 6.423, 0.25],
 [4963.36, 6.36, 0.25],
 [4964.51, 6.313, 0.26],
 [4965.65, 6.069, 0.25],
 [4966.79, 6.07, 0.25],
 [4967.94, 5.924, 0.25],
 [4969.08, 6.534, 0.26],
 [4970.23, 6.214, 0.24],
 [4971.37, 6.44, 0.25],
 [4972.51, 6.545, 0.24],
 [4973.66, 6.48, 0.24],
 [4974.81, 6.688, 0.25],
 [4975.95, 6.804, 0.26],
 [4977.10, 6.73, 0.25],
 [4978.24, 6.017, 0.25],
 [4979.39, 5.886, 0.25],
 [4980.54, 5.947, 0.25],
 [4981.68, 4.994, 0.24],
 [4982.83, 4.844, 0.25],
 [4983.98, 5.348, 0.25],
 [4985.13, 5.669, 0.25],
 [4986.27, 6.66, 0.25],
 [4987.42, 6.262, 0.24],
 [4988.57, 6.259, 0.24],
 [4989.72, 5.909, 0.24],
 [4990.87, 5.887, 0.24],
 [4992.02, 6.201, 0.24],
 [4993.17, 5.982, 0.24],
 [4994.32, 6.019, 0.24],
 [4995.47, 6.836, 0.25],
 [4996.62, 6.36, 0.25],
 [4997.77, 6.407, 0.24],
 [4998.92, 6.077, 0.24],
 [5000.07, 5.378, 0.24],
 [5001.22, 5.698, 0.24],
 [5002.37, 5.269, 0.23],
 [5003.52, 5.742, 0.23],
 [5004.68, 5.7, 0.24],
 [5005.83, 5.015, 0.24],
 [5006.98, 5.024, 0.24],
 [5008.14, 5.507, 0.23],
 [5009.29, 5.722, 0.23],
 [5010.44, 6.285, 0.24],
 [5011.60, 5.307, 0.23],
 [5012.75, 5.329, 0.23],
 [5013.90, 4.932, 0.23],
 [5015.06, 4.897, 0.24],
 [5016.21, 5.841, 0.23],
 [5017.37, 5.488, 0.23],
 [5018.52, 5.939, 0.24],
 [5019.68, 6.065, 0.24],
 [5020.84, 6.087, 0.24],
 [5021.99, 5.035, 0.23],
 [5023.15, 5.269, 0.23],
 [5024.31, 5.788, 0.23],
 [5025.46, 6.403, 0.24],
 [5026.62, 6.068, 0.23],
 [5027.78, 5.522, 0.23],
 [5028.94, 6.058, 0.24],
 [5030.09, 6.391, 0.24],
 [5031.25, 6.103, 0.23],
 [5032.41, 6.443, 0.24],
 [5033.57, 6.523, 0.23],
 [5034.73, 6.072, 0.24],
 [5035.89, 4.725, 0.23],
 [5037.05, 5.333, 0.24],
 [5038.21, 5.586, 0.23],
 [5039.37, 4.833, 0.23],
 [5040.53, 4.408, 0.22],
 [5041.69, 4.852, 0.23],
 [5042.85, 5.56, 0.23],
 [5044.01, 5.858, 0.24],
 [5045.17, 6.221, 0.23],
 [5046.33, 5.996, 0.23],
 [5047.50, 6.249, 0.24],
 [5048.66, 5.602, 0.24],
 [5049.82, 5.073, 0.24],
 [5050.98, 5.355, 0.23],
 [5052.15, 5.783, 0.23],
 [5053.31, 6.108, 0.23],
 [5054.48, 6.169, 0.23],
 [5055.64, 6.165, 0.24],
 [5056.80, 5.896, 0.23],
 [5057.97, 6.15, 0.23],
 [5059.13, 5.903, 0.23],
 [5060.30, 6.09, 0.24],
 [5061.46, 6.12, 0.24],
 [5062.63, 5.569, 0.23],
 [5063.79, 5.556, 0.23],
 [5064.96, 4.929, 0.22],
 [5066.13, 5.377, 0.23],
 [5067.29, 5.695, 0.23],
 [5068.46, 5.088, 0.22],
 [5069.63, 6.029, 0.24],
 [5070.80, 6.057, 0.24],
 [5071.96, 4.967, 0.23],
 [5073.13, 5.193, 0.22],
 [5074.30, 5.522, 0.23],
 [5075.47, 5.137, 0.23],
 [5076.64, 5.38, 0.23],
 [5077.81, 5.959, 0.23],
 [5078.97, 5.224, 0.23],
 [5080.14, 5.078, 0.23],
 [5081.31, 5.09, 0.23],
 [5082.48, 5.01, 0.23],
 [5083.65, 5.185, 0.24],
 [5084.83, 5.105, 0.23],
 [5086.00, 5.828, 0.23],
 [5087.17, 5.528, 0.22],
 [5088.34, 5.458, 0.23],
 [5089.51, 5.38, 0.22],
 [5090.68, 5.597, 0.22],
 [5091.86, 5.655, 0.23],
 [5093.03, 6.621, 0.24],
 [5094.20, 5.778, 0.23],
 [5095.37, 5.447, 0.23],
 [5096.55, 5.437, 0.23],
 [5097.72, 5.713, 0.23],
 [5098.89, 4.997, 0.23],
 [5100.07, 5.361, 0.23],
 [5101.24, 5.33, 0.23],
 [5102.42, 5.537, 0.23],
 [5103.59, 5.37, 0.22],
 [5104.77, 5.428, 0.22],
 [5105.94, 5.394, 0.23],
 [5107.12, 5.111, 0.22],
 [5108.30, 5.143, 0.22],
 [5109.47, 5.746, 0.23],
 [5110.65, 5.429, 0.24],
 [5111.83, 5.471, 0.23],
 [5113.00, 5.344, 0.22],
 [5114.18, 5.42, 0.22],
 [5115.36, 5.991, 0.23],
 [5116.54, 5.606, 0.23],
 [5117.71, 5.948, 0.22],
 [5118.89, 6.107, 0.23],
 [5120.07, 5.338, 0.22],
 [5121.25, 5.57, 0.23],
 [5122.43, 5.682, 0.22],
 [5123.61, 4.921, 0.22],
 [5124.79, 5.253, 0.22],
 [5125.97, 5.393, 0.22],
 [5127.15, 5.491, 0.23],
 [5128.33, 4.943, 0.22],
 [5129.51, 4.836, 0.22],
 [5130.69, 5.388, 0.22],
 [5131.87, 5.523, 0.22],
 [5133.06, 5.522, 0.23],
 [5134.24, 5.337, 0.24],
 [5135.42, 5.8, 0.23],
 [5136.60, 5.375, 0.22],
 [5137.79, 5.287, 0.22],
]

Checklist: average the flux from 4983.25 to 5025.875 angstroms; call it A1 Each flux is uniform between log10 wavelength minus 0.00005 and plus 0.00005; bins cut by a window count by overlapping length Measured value 5.77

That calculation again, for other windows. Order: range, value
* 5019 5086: 5.63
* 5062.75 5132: 5.44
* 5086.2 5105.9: 5.54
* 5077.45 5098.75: 5.49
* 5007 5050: 5.66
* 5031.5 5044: 5.47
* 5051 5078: 5.68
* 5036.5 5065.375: 5.66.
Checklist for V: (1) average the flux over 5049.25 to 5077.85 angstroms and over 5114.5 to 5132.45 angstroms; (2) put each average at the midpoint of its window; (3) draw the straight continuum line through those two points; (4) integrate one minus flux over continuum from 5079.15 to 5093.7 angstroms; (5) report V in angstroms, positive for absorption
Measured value 0.3 angstroms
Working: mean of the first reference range 5.64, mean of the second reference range 5.47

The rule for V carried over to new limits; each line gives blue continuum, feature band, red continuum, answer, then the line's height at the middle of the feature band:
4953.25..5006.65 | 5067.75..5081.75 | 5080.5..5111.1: 0.4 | 5.55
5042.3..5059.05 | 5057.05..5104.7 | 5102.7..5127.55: 1.5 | 5.69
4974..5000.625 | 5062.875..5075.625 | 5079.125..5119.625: 0.5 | 5.64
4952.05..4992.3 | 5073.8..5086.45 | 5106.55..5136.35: 0.7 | 5.63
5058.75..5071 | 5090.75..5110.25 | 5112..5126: 0.3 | 5.59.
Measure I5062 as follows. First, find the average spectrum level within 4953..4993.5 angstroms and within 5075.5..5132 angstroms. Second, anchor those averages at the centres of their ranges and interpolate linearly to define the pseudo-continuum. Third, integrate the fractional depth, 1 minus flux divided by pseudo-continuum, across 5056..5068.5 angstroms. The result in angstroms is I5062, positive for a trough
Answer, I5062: -0.1 angstroms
